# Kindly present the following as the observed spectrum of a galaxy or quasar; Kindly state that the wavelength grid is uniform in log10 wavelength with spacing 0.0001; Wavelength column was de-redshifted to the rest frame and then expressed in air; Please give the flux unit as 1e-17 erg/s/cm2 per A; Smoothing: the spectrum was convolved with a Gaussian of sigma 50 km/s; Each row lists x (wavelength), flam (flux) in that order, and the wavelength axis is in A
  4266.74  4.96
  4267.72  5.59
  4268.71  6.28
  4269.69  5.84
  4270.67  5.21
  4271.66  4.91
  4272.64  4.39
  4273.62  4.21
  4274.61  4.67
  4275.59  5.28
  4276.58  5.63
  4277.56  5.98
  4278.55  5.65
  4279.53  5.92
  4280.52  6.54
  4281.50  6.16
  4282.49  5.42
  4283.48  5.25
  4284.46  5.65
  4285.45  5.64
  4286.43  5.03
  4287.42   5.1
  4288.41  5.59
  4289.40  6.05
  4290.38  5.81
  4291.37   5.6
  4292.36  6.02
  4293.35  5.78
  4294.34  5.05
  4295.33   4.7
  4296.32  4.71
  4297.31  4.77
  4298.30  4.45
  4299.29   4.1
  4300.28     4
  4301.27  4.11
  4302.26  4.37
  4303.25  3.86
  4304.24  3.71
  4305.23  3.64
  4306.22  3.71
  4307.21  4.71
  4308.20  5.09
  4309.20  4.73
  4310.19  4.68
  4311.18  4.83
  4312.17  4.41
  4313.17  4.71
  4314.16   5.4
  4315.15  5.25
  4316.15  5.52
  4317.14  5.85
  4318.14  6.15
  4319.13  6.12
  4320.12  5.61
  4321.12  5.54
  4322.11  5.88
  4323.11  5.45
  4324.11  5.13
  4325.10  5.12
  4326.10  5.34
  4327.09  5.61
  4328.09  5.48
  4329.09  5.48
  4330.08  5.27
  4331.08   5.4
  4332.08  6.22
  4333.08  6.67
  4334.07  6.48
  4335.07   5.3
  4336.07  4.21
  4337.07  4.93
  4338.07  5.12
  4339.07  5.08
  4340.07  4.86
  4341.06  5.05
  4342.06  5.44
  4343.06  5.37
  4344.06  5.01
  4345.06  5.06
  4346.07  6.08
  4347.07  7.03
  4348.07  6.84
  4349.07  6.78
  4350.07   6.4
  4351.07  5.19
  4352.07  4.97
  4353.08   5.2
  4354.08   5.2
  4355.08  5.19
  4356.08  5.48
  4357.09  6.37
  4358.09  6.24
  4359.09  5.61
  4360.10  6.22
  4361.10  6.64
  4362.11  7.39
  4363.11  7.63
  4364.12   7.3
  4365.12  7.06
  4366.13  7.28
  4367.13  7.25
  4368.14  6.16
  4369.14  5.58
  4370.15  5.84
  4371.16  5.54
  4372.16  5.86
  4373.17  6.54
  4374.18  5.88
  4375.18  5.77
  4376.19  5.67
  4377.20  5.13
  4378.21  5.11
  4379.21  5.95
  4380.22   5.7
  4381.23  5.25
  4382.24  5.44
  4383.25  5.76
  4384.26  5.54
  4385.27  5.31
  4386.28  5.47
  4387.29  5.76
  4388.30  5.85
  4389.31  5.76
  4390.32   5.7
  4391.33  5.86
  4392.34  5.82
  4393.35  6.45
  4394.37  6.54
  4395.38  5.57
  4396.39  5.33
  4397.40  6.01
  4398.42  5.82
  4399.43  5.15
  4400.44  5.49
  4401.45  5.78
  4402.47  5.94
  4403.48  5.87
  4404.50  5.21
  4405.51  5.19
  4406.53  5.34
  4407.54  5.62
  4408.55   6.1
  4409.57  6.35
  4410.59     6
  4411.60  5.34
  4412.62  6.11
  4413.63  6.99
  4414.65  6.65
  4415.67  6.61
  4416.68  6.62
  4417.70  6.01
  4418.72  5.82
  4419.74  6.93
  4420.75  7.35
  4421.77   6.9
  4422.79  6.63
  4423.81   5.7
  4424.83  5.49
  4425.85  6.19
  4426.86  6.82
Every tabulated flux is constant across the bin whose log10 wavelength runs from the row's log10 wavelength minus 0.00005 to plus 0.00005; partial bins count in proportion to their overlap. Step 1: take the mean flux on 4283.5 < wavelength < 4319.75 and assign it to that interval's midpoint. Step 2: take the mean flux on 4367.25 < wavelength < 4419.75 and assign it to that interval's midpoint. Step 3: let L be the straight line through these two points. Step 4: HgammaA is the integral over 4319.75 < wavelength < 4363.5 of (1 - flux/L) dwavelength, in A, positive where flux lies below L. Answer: -2.8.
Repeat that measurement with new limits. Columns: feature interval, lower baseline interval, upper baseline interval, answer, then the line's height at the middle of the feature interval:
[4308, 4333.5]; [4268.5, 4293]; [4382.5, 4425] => 1.04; 5.65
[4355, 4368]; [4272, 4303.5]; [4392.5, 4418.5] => -2.25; 5.64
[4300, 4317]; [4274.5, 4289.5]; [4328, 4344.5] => 2.92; 5.49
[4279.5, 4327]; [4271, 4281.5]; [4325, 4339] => 2.49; 5.41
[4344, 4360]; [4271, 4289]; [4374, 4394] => -0.70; 5.58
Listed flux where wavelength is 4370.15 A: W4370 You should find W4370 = 5.84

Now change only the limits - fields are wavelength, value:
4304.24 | 3.71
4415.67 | 6.61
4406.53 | 5.34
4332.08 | 6.22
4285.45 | 5.64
